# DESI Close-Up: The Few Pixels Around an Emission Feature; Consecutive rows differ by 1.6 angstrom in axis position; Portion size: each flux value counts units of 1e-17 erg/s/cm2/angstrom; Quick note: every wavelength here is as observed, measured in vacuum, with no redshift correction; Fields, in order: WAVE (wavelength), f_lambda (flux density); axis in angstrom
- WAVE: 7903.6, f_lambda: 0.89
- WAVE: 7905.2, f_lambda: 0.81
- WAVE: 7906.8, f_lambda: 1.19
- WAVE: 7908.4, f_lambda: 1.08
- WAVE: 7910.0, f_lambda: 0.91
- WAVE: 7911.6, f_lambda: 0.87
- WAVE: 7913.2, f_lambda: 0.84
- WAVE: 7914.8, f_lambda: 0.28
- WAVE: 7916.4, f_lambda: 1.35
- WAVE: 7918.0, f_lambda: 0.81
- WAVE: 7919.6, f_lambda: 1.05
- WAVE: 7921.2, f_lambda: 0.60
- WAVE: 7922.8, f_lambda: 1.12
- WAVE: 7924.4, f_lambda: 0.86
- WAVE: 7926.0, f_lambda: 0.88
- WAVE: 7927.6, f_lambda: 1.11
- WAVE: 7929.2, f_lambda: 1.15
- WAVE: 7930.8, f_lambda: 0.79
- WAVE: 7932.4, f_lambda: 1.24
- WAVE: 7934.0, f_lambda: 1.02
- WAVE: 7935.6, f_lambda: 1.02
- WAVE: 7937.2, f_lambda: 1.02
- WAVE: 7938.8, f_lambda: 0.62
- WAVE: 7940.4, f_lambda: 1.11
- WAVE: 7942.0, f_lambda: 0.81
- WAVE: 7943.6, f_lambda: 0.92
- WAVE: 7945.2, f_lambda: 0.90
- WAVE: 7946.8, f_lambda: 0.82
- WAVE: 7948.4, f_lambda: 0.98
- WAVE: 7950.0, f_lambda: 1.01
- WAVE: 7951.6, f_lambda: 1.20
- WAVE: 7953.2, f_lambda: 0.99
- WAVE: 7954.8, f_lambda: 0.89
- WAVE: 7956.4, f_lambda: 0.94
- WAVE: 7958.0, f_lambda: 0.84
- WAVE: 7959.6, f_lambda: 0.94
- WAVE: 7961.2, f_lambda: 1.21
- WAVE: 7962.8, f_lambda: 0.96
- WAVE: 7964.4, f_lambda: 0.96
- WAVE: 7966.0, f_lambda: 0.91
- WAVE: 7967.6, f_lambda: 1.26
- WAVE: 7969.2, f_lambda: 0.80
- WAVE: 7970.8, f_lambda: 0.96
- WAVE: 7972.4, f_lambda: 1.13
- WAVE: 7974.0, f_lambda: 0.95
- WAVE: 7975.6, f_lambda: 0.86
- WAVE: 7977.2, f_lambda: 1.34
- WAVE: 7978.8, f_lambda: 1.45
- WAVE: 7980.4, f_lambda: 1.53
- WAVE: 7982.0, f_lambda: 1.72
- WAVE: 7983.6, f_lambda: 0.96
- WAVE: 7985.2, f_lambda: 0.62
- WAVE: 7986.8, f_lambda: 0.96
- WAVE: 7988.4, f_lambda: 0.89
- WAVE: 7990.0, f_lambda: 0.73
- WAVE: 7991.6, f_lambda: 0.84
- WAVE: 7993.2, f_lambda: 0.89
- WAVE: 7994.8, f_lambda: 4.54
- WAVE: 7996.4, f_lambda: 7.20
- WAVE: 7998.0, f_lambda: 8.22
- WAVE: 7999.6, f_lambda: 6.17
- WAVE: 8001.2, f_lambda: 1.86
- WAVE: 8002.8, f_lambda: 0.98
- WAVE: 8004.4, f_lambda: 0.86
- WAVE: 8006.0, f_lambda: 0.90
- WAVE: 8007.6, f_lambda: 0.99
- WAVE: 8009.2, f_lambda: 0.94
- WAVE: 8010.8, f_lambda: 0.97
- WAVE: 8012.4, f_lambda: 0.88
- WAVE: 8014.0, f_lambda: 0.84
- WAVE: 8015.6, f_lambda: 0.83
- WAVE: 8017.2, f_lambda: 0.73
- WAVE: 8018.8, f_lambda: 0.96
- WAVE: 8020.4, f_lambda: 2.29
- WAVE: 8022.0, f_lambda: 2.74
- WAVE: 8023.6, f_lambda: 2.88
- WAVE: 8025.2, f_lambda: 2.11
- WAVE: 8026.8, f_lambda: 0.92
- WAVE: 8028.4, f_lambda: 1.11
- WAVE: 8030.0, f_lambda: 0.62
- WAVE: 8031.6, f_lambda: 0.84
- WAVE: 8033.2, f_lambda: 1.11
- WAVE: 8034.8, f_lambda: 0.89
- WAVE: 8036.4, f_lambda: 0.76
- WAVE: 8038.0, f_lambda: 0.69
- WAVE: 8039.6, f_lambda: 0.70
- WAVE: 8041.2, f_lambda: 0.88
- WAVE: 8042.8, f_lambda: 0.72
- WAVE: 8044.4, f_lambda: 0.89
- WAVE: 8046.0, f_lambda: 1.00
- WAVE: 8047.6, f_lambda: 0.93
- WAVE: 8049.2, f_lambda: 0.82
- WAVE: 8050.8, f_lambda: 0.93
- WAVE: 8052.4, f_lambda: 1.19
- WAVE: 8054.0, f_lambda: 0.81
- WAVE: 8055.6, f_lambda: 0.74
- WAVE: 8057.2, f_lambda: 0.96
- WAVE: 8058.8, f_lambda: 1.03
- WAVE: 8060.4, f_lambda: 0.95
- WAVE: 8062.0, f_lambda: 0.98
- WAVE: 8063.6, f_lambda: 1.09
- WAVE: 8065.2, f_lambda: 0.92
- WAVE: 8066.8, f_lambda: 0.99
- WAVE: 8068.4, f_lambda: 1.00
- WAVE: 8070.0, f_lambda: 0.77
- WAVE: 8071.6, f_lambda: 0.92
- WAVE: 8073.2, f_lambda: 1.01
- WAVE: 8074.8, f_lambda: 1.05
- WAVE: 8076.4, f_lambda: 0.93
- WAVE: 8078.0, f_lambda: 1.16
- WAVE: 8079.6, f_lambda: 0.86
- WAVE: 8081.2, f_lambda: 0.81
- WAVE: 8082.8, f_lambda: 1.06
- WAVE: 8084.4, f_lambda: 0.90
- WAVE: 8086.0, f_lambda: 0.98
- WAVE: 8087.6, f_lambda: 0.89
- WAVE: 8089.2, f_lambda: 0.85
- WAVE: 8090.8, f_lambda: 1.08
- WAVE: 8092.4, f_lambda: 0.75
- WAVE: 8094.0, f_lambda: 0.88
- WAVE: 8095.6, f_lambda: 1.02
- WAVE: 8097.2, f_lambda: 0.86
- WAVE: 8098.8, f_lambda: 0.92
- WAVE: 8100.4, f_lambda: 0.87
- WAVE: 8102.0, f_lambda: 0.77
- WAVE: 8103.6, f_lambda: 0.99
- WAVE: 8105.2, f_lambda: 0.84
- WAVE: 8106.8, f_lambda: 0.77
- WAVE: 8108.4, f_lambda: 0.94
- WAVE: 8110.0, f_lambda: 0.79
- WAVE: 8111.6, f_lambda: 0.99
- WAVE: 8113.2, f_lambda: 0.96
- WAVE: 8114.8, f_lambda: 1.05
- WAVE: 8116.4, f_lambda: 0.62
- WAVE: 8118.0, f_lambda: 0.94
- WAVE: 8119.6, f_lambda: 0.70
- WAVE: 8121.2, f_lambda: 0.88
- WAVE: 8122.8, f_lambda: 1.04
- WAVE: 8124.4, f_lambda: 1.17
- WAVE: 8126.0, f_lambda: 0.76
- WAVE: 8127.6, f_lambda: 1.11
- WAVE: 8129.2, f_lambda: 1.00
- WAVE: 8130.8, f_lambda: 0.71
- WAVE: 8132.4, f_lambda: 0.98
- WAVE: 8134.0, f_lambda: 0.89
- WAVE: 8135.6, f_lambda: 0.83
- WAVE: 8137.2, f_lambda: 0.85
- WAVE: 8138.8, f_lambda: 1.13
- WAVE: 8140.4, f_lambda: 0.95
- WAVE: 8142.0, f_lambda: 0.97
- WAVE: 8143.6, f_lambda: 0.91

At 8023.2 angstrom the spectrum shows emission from [N II]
